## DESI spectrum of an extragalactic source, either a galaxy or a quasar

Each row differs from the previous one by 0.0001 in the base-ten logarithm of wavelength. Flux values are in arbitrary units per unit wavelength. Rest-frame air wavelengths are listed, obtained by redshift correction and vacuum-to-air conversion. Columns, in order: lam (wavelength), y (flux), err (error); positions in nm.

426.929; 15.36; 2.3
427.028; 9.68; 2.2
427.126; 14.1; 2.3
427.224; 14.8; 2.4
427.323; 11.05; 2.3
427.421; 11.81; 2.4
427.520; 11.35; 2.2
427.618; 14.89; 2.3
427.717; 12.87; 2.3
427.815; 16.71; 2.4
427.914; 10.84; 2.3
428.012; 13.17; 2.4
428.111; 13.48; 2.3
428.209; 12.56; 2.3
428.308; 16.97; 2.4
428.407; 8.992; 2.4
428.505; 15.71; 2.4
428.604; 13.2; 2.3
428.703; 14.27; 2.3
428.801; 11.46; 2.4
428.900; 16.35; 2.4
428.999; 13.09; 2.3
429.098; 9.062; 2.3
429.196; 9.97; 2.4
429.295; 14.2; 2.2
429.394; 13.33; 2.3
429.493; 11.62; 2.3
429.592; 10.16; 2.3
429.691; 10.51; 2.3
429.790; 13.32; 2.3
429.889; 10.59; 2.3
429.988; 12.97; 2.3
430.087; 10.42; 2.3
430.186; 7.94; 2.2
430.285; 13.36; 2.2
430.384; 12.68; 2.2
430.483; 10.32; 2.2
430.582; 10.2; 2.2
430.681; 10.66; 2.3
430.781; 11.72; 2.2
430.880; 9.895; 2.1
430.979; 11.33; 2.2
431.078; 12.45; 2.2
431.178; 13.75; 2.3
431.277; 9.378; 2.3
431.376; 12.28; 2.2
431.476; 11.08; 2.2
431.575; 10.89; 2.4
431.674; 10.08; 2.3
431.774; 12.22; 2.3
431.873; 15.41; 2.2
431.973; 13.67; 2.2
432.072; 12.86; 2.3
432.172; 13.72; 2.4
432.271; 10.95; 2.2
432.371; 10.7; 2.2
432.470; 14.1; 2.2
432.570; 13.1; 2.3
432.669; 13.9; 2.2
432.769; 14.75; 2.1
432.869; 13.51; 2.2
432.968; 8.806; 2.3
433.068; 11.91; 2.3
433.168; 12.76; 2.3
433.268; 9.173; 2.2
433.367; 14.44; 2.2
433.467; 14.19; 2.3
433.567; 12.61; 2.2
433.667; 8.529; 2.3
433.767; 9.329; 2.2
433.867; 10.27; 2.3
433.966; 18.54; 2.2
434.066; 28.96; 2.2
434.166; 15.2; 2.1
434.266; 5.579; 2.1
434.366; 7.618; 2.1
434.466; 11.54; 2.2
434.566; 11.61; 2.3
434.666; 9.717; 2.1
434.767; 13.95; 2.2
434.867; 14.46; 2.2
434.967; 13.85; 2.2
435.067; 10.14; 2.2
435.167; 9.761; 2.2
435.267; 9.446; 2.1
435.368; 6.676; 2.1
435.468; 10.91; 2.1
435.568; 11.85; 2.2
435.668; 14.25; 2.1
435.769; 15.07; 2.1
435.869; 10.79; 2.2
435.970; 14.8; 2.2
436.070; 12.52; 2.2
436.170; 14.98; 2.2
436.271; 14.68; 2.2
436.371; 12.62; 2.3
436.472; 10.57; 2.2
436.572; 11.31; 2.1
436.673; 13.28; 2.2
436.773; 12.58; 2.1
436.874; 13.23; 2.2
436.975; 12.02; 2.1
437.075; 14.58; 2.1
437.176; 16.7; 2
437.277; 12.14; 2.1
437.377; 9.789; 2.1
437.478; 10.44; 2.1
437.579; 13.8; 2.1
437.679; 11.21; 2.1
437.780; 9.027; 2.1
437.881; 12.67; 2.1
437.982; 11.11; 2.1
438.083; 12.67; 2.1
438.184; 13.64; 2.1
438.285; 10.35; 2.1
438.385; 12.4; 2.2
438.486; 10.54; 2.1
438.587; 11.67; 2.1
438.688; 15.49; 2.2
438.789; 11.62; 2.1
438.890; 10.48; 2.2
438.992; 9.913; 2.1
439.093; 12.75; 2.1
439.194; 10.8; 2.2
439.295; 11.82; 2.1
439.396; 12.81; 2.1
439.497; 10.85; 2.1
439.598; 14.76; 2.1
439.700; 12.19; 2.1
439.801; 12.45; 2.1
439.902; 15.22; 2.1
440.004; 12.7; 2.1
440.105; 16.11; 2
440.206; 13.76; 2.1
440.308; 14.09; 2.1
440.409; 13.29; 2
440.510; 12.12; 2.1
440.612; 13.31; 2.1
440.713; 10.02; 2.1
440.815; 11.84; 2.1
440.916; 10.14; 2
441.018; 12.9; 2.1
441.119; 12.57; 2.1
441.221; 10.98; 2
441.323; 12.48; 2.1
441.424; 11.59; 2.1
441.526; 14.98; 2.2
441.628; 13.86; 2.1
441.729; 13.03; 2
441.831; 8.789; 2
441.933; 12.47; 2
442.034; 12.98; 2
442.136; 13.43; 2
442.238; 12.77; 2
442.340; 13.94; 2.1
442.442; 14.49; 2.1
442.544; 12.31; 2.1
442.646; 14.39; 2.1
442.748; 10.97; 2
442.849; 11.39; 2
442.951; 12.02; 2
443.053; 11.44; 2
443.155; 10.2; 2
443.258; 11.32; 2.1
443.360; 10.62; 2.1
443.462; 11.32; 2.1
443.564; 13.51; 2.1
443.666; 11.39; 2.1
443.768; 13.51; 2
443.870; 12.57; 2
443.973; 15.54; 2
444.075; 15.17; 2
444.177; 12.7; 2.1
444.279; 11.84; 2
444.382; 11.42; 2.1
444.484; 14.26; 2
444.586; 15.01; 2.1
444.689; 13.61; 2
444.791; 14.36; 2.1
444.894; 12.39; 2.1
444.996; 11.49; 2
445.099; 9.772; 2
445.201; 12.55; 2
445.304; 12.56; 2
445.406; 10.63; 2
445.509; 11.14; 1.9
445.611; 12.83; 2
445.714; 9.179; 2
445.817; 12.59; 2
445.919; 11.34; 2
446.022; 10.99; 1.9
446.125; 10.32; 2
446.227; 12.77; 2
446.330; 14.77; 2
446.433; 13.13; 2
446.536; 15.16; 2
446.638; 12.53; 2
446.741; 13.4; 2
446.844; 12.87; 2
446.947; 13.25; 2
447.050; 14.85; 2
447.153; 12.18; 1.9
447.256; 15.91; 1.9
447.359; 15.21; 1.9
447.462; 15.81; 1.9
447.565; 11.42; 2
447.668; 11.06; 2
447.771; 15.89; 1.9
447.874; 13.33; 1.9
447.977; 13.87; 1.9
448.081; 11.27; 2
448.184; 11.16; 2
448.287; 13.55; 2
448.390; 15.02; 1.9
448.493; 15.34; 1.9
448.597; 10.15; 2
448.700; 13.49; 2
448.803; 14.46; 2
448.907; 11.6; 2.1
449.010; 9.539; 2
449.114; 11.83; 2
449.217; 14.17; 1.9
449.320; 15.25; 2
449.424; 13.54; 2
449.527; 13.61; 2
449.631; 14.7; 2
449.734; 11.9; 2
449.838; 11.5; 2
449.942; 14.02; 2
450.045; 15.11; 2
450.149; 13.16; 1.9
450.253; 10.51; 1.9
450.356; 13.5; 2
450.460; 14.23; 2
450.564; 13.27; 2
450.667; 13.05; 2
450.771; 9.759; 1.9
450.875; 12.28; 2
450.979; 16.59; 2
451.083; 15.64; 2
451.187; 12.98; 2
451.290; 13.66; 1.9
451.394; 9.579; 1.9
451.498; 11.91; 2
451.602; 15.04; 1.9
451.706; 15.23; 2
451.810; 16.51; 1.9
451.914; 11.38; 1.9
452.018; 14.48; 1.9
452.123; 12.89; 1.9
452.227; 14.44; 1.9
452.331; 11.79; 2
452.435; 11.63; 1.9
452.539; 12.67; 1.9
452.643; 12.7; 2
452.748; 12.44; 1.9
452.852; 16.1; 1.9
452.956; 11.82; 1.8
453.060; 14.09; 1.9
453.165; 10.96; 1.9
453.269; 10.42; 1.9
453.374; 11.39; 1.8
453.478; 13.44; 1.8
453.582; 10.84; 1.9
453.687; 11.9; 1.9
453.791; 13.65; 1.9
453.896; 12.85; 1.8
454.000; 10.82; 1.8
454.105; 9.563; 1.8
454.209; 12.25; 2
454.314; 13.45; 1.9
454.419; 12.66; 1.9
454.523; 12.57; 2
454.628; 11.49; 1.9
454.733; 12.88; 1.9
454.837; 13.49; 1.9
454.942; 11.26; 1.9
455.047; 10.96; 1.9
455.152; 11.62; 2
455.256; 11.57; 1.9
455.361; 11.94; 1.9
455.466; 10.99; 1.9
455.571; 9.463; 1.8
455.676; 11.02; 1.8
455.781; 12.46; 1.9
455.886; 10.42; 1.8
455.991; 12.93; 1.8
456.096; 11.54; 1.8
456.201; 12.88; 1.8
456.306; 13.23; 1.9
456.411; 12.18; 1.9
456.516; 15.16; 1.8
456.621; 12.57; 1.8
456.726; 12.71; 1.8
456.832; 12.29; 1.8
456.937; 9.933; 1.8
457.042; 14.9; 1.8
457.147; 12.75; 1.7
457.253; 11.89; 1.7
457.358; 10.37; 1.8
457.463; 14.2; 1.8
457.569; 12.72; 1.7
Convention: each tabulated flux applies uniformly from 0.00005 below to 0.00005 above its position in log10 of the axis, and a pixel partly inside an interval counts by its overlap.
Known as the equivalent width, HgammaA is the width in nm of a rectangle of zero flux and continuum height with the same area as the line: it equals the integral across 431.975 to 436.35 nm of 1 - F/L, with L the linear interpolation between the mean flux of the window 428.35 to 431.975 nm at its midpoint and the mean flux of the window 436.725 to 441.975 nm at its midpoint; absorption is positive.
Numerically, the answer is -0.16 nm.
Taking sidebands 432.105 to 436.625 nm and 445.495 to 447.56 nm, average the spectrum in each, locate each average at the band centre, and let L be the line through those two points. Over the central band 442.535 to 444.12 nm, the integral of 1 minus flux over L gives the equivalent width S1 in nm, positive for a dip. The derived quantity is 0.06 nm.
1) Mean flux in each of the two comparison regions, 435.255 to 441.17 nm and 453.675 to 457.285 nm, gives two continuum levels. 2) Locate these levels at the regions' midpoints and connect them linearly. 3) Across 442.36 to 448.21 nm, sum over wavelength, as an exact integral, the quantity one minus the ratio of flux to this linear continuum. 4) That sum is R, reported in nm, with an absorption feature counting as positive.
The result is -0.21 nm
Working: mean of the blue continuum 12.4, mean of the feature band 12.7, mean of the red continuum 12.1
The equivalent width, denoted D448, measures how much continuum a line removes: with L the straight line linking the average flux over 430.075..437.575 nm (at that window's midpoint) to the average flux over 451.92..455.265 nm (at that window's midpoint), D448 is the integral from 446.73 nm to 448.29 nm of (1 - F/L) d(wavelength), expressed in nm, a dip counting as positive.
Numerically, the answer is -0.14 nm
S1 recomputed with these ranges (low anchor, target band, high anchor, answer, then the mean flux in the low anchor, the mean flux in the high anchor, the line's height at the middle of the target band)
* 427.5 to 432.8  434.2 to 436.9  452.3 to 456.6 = 0.110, 12.3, 12.1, 12.3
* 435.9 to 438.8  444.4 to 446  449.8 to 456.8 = 0.043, 12.5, 12.6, 12.5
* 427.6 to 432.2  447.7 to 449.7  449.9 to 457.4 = -0.116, 12.2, 12.6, 12.5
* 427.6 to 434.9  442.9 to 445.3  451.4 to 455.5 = -0.016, 12.4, 12.5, 12.4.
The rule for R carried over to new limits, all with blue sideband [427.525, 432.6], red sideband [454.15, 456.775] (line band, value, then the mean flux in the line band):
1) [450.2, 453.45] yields -0.225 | 13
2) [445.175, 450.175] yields -0.330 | 13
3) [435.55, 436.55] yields -0.080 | 13.2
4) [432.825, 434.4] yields -0.052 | 12.6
